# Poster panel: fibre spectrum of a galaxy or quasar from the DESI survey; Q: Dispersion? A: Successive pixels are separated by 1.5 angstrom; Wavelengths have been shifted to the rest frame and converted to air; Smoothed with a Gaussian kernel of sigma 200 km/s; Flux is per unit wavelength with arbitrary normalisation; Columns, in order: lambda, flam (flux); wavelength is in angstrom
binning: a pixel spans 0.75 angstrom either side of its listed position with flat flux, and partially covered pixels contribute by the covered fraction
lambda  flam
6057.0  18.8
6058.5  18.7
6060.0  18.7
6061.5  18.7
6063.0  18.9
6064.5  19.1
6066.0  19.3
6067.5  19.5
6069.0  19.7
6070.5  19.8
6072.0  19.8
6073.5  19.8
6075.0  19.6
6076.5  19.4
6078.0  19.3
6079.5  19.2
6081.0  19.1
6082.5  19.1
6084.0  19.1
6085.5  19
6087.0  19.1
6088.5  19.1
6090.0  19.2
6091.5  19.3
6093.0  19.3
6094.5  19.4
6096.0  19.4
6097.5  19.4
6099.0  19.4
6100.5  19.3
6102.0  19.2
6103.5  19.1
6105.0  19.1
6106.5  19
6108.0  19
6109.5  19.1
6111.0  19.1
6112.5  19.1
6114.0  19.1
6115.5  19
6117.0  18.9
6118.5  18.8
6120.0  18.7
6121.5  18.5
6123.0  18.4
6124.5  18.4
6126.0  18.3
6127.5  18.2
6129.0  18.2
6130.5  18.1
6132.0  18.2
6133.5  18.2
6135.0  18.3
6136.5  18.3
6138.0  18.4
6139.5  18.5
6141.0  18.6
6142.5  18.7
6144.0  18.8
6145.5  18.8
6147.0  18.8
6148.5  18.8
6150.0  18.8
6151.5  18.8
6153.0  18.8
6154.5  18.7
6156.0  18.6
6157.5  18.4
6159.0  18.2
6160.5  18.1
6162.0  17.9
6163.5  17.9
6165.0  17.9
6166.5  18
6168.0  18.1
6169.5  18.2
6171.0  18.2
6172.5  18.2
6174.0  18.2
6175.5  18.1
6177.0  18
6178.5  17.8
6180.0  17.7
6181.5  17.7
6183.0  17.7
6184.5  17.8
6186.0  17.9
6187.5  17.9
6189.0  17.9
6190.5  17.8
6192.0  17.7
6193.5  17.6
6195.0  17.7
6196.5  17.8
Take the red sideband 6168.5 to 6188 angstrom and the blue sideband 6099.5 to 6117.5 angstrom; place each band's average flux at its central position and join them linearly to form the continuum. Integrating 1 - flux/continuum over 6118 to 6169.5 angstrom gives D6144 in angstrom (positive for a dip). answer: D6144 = 0.3 angstrom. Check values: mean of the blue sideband 19.1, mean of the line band 18.4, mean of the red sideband 18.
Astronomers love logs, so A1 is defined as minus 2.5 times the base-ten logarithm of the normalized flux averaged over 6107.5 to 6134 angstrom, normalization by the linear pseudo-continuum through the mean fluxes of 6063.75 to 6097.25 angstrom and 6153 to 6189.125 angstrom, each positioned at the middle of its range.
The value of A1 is 0.01 mag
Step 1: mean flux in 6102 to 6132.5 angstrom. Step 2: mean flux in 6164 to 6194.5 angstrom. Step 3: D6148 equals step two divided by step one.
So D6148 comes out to 0.96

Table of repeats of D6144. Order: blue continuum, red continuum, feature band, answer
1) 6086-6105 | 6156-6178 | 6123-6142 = 0.35 angstrom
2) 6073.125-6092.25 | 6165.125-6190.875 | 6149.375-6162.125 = -0.17 angstrom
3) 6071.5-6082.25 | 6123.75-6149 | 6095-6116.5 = -0.24 angstrom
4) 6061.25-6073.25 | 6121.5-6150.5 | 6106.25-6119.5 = -0.16 angstrom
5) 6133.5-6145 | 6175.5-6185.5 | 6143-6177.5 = -0.41 angstrom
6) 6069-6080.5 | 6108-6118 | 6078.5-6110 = 0.17 angstrom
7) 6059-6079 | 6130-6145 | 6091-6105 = -0.26 angstrom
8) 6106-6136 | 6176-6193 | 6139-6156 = -0.42 angstrom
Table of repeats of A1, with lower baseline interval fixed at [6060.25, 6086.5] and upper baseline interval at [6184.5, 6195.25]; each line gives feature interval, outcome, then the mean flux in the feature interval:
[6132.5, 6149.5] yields -0.01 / 18.6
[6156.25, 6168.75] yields 0.00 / 18.1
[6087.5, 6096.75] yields -0.01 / 19.3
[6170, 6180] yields 0.00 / 18.1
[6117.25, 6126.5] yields 0.01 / 18.5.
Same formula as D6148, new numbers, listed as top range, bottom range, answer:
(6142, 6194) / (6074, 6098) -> 0.94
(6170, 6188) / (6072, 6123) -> 0.94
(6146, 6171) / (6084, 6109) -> 0.96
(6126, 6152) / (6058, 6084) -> 0.96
